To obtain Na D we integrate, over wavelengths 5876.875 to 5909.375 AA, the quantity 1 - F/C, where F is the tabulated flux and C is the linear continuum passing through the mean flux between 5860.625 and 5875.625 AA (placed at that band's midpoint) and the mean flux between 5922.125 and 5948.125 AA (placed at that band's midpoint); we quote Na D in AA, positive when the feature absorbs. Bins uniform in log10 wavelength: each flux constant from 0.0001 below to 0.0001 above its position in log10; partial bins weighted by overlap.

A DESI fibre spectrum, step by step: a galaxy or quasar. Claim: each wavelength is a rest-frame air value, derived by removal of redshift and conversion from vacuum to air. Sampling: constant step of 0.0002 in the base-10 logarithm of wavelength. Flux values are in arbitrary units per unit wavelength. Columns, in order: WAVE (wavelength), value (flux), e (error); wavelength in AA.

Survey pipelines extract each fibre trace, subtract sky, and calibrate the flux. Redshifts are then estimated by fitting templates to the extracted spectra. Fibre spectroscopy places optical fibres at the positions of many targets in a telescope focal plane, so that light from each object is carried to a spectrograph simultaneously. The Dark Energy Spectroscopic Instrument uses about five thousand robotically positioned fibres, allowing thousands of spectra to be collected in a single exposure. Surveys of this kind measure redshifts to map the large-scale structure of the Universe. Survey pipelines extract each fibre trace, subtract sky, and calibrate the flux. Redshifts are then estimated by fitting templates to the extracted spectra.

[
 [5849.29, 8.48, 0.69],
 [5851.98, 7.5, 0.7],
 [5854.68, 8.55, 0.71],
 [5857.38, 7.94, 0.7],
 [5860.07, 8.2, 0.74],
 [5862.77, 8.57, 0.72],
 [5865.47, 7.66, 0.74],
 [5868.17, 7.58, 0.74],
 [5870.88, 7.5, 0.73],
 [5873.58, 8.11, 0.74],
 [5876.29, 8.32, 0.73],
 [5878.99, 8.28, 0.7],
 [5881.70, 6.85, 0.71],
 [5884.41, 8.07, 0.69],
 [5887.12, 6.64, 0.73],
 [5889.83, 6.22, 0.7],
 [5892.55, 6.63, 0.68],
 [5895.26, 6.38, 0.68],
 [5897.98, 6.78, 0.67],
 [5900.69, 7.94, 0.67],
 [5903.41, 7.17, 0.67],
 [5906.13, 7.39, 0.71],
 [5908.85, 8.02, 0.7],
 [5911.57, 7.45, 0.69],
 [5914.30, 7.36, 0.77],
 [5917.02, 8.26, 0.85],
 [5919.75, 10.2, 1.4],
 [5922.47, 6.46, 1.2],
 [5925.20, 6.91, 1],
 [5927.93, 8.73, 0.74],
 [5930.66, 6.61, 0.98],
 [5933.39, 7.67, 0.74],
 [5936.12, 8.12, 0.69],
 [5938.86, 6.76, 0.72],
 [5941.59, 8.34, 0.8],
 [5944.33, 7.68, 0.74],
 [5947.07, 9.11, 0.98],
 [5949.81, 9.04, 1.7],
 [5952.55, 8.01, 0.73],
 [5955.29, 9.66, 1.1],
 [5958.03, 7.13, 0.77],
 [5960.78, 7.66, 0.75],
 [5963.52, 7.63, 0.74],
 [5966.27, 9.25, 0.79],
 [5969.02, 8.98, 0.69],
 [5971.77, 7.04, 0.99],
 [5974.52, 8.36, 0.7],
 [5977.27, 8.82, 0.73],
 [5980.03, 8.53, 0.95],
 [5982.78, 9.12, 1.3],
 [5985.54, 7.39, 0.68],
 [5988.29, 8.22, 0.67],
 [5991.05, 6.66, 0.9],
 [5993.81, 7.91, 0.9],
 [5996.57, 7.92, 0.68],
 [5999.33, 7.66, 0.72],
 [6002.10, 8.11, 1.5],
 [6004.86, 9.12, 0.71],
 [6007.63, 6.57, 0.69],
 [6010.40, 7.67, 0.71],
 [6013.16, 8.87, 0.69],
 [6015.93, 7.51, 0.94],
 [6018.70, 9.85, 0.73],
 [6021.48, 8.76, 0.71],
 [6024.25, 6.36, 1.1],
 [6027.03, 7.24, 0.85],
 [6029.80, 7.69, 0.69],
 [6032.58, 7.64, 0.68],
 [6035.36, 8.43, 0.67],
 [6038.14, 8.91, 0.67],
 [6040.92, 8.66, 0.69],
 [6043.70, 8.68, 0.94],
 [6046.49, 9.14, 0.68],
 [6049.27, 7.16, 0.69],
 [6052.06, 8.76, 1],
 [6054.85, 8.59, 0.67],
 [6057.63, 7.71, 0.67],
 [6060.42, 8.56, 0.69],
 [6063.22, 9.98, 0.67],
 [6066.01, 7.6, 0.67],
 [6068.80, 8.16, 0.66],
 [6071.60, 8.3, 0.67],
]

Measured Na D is 2.6 AA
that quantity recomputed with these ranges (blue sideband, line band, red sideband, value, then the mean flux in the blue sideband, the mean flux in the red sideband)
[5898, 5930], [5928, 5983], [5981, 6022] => -1.9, 7.74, 8.08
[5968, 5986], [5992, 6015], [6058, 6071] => 1.2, 8.35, 8.49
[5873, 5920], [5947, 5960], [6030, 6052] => -1.1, 7.49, 8.36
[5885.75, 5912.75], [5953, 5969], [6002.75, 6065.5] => -1.5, 7.06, 8.26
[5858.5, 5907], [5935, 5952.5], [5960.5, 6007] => -0.7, 7.46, 8.13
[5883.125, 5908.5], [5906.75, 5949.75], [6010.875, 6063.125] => -3.1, 7.06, 8.28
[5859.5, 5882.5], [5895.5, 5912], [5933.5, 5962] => 1.3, 7.91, 8.13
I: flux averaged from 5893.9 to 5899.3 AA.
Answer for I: 6.58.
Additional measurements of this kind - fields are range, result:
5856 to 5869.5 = 8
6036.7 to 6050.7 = 8.51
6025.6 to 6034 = 7.52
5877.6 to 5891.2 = 7.21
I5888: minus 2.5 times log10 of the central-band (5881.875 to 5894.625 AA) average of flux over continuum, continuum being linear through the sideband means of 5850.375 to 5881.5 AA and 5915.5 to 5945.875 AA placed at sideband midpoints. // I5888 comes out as 0.16 mag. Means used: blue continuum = 7.98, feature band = 6.86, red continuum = 7.8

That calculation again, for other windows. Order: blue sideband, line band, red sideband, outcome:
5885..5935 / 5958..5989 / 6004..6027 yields -0.06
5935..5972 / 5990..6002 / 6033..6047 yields 0.11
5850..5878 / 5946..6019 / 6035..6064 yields 0.02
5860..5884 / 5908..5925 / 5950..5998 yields 0.02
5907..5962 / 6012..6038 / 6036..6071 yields 0.04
